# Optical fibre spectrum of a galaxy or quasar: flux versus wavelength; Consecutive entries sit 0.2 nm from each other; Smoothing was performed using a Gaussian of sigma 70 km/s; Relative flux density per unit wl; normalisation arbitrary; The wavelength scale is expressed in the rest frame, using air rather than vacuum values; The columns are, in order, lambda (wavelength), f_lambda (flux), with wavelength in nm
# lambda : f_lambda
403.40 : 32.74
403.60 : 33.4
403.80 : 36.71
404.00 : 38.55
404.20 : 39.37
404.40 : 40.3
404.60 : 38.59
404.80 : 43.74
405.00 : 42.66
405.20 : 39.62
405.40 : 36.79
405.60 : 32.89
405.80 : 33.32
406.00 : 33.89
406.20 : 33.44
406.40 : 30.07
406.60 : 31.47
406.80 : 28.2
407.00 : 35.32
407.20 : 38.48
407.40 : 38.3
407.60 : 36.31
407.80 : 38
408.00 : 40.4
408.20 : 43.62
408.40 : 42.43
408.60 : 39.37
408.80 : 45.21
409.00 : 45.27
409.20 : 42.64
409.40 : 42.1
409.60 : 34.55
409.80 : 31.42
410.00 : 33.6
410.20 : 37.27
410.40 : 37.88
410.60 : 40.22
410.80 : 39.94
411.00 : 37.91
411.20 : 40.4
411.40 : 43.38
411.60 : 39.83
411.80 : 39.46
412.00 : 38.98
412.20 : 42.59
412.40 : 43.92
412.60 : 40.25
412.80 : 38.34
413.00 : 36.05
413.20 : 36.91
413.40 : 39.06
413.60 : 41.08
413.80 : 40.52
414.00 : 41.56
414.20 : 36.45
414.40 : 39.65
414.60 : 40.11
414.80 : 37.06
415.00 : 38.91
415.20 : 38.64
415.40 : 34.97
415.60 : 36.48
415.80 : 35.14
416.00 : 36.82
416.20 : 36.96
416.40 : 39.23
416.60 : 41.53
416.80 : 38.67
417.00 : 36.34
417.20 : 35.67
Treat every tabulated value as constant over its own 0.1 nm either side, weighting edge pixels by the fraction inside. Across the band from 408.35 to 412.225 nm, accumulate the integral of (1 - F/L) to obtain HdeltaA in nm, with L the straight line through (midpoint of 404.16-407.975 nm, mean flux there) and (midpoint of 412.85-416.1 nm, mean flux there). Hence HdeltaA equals -0.249 nm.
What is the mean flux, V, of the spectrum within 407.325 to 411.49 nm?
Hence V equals 39.5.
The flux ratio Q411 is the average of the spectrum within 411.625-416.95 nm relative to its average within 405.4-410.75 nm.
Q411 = 1.04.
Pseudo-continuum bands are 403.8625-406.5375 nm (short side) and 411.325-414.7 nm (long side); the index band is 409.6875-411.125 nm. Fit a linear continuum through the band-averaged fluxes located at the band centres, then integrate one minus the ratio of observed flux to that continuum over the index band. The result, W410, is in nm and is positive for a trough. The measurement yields 0.07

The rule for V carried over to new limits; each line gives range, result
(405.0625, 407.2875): 34.1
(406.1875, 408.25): 35.7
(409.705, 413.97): 39.1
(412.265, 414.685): 39.5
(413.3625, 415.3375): 39.2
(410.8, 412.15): 40.1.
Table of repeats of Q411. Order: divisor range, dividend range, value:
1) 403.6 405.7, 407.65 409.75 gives 1.06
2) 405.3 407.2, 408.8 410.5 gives 1.16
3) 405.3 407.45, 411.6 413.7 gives 1.18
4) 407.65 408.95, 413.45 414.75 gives 0.96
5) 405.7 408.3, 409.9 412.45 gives 1.12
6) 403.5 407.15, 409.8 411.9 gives 1.07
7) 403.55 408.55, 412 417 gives 1.04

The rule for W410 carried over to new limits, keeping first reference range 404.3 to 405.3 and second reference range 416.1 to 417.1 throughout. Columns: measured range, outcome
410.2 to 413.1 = -0.02 nm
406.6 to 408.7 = 0.14 nm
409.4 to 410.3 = 0.11 nm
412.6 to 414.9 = 0.02 nm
